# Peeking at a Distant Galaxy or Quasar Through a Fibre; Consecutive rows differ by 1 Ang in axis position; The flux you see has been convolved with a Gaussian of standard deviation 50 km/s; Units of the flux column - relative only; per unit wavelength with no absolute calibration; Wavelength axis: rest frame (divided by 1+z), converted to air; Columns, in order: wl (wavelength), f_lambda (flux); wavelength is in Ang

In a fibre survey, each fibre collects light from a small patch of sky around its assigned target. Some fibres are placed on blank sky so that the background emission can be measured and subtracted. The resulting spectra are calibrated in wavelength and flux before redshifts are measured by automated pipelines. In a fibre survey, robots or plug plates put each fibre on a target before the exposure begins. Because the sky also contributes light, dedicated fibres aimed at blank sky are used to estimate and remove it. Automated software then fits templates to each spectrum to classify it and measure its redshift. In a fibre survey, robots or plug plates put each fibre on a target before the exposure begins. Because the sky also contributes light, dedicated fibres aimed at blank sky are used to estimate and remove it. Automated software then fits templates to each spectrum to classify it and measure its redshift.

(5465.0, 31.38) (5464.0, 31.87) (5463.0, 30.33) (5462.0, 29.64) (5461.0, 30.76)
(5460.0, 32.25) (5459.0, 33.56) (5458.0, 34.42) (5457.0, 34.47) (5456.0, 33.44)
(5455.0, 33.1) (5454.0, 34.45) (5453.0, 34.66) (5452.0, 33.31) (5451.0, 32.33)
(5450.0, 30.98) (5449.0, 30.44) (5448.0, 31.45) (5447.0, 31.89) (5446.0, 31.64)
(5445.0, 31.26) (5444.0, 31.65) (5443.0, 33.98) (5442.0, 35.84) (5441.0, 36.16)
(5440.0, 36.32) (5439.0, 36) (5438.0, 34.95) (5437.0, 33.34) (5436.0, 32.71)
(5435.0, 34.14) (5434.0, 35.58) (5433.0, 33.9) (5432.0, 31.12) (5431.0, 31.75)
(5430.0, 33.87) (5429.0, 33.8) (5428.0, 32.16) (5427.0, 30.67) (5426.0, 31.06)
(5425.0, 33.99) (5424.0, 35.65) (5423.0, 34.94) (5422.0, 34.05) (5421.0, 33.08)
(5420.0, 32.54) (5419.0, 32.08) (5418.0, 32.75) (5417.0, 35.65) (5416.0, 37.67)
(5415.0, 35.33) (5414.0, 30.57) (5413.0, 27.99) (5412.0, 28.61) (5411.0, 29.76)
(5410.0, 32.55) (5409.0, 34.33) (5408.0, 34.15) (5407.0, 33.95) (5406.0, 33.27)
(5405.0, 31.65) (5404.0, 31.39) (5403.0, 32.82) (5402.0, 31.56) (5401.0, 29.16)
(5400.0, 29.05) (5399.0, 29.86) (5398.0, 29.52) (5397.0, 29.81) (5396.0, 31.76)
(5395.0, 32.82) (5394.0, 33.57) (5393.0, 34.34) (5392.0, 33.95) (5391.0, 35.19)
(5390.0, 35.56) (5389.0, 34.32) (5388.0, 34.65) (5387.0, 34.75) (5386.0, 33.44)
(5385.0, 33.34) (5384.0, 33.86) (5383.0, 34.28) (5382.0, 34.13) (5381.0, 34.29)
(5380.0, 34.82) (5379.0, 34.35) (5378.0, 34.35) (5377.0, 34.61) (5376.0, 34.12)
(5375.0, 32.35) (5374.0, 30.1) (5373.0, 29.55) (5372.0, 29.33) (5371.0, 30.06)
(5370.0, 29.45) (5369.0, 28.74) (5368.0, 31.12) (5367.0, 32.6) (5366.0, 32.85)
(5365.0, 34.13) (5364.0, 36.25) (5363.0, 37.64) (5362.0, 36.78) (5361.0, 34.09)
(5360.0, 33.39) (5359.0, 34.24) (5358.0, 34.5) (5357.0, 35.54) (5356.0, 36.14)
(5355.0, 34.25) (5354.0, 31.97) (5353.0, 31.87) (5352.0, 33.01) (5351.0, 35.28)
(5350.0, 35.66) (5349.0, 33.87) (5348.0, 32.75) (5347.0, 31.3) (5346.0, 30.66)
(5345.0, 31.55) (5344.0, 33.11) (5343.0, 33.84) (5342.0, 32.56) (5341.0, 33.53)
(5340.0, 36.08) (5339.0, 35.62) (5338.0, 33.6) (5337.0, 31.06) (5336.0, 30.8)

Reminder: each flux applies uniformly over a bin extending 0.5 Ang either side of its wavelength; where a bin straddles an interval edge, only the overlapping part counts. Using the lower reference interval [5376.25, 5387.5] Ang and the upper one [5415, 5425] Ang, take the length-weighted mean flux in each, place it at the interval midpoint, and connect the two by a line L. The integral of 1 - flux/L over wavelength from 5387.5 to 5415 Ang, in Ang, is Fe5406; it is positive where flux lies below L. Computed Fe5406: 1.70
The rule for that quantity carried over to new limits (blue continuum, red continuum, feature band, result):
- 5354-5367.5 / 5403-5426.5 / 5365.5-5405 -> 1.7 Ang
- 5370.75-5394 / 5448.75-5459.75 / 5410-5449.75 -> 0.3 Ang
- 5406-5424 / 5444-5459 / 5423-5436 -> -0.1 Ang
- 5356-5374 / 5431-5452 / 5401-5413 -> 0.4 Ang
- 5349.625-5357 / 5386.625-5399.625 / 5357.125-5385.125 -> 0.3 Ang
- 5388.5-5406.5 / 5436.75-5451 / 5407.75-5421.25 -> 0.0 Ang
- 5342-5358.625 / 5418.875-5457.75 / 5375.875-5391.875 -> -0.5 Ang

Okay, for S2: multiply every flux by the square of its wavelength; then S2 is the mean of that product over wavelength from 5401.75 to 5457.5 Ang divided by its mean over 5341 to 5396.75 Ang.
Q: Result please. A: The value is 1.01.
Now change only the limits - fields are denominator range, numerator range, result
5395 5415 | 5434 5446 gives 1.11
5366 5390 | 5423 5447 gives 1.04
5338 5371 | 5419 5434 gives 1.01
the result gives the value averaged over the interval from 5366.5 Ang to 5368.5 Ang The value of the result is 31.9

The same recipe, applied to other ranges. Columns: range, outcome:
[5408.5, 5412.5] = 31.3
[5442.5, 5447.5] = 32.1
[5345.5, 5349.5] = 32.1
